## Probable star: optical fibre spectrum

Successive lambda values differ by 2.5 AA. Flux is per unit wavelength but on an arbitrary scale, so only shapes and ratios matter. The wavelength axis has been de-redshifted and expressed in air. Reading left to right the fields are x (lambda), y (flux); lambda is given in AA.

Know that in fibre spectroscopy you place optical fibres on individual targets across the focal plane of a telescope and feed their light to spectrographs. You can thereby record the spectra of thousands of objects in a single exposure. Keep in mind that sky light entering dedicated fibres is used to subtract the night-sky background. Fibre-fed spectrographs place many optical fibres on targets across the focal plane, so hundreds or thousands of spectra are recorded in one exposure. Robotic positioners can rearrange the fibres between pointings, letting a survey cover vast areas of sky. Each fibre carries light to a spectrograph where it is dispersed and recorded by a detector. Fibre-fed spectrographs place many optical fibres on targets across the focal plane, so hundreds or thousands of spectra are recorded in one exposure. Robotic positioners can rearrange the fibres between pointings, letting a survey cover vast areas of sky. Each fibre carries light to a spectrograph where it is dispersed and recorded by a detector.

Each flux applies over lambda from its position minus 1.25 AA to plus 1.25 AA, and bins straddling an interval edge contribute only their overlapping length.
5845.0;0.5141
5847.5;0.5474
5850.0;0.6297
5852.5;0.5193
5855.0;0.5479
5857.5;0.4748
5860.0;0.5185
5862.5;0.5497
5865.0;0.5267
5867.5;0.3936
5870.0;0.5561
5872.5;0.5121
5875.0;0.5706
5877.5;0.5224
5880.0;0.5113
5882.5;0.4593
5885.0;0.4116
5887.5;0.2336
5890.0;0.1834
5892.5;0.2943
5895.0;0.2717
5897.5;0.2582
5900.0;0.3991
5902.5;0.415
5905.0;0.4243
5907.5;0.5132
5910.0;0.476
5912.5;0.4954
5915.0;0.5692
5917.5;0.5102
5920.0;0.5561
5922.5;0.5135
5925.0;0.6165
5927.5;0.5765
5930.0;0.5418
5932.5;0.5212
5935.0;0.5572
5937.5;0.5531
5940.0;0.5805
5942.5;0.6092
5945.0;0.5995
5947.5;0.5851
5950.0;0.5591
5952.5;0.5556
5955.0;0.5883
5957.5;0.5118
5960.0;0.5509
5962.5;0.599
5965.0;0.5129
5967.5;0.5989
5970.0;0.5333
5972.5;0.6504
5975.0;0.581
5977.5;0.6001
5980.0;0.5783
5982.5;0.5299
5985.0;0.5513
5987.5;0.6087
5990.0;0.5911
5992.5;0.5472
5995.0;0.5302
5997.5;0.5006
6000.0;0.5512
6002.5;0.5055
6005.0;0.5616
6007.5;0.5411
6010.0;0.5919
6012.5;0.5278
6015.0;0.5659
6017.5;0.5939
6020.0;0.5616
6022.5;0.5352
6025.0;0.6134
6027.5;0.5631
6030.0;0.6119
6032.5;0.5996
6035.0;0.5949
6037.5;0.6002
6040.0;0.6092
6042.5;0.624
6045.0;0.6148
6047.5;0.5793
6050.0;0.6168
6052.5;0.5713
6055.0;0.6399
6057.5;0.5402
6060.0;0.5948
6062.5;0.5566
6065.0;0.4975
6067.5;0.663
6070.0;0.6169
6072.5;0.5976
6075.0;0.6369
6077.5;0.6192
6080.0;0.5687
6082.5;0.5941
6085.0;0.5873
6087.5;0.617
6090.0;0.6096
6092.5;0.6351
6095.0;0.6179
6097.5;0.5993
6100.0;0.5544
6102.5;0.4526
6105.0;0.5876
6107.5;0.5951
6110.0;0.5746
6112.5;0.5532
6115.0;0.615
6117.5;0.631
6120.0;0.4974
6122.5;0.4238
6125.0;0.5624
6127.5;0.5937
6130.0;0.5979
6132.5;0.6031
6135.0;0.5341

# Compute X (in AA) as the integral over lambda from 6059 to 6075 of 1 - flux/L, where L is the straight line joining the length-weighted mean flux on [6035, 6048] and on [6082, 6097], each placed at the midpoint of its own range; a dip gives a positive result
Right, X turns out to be 0.4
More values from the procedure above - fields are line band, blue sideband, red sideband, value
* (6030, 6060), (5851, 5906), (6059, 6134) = -2.9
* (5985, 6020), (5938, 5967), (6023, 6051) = 1.9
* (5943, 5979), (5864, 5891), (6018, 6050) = -3.4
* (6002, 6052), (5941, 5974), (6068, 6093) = 1.0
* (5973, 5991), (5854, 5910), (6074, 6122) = -2.7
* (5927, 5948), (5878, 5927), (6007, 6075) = -4.4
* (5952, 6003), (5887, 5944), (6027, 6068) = -3.5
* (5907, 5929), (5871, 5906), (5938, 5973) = -3.1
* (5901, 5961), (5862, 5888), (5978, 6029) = -2.9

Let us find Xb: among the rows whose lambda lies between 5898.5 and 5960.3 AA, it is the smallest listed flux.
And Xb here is 0.3991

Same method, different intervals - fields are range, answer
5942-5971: 0.5118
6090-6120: 0.4526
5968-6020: 0.5006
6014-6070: 0.4975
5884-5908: 0.1834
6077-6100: 0.5544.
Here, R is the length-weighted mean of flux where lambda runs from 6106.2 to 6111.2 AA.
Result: 0.585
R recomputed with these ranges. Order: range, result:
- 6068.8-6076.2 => 0.617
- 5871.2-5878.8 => 0.535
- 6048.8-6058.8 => 0.592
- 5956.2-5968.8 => 0.555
